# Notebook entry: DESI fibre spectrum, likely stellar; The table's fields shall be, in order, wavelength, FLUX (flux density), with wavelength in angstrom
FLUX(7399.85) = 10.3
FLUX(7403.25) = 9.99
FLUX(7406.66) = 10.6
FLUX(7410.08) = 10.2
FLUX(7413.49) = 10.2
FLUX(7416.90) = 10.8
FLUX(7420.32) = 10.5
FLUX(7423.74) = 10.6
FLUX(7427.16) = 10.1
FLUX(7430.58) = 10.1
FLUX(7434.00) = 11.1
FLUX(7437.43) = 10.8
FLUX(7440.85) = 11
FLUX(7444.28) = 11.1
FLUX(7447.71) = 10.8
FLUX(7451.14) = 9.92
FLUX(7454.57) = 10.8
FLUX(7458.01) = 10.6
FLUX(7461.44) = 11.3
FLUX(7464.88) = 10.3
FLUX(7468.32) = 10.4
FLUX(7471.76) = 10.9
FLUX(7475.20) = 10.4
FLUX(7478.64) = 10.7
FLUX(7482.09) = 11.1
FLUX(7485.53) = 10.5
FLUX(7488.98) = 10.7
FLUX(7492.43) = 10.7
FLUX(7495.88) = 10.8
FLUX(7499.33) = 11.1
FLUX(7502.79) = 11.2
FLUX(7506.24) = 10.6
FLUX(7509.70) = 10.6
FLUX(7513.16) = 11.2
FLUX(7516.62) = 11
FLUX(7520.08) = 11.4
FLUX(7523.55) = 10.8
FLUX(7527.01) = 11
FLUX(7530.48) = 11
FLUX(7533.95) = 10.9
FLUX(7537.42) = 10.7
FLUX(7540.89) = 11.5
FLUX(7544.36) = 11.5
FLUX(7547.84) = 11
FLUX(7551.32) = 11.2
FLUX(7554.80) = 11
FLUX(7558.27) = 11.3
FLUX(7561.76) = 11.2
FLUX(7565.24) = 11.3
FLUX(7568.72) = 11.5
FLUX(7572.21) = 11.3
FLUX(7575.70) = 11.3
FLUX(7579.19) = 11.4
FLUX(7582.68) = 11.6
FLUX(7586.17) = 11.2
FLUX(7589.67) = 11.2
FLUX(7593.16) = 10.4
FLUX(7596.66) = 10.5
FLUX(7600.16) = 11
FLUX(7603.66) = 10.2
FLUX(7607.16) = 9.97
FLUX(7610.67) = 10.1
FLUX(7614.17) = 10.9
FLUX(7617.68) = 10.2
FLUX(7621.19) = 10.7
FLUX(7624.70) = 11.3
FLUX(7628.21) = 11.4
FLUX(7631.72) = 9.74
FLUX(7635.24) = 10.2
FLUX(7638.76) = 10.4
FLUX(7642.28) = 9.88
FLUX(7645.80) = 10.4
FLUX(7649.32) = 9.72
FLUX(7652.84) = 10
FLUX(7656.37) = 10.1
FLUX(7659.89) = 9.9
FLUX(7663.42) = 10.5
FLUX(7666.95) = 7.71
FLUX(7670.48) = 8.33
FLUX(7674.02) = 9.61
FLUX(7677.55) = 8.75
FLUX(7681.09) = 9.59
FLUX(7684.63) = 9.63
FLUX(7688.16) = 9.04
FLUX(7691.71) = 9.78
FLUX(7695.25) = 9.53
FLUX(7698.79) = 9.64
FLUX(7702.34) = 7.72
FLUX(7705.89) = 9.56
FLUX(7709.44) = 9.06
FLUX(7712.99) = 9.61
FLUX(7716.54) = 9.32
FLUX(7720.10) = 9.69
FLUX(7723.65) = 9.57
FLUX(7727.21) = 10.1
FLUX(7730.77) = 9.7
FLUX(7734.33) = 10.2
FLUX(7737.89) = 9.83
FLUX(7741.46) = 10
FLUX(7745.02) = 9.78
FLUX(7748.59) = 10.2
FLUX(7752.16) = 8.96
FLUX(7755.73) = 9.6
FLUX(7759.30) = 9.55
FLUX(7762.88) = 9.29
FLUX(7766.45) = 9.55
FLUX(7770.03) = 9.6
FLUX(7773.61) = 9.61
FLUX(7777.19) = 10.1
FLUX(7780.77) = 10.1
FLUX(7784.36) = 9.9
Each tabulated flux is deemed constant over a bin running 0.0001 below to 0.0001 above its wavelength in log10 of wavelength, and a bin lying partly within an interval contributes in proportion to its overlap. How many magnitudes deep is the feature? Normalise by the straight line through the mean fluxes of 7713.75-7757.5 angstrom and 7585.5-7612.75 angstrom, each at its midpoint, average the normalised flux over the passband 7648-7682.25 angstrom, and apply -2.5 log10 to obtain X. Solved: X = 0.08 mag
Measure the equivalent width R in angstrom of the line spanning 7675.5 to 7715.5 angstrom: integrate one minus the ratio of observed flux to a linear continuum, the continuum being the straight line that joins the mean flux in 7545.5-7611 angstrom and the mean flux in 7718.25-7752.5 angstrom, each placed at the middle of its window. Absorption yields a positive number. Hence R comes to 3.4 angstrom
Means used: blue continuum 11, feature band 9.27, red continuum 9.84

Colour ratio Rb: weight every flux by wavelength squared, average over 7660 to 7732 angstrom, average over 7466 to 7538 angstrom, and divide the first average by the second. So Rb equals 0.9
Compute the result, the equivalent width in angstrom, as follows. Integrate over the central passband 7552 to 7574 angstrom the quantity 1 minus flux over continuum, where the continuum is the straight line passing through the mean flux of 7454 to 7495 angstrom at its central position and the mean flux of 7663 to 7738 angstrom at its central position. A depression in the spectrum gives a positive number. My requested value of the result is -2.36 angstrom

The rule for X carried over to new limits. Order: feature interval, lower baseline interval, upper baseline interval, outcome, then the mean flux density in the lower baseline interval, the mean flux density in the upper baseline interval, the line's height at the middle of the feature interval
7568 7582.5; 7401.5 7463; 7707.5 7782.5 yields -0.12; 10.6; 9.69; 10.2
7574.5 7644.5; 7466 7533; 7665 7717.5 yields -0.09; 10.8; 9.13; 9.86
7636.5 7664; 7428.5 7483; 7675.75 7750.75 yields -0.03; 10.7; 9.54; 9.82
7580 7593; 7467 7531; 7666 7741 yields -0.10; 10.8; 9.36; 10.2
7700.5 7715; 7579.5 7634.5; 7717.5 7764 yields 0.11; 10.7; 9.73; 9.97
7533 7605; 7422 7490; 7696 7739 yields -0.10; 10.7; 9.5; 10.2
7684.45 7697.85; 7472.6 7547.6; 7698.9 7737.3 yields 0.02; 10.9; 9.47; 9.66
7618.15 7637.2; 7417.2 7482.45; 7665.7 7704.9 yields -0.13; 10.7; 9.06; 9.45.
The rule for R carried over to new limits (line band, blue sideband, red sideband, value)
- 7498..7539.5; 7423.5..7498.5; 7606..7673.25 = -1.9 angstrom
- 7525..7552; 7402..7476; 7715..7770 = -2.1 angstrom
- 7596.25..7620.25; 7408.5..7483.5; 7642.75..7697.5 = -1.4 angstrom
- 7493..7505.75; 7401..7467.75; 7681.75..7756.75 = -0.8 angstrom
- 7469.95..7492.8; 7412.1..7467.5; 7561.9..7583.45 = 0.3 angstrom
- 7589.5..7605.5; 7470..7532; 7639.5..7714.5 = -0.8 angstrom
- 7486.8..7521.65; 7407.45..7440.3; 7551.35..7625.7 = -0.7 angstrom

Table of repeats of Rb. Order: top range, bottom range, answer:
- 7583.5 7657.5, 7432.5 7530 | 1.00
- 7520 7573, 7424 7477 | 1.08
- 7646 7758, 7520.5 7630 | 0.90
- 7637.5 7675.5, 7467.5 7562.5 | 0.92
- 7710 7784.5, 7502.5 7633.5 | 0.93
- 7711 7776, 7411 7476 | 0.99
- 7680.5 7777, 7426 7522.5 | 0.95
